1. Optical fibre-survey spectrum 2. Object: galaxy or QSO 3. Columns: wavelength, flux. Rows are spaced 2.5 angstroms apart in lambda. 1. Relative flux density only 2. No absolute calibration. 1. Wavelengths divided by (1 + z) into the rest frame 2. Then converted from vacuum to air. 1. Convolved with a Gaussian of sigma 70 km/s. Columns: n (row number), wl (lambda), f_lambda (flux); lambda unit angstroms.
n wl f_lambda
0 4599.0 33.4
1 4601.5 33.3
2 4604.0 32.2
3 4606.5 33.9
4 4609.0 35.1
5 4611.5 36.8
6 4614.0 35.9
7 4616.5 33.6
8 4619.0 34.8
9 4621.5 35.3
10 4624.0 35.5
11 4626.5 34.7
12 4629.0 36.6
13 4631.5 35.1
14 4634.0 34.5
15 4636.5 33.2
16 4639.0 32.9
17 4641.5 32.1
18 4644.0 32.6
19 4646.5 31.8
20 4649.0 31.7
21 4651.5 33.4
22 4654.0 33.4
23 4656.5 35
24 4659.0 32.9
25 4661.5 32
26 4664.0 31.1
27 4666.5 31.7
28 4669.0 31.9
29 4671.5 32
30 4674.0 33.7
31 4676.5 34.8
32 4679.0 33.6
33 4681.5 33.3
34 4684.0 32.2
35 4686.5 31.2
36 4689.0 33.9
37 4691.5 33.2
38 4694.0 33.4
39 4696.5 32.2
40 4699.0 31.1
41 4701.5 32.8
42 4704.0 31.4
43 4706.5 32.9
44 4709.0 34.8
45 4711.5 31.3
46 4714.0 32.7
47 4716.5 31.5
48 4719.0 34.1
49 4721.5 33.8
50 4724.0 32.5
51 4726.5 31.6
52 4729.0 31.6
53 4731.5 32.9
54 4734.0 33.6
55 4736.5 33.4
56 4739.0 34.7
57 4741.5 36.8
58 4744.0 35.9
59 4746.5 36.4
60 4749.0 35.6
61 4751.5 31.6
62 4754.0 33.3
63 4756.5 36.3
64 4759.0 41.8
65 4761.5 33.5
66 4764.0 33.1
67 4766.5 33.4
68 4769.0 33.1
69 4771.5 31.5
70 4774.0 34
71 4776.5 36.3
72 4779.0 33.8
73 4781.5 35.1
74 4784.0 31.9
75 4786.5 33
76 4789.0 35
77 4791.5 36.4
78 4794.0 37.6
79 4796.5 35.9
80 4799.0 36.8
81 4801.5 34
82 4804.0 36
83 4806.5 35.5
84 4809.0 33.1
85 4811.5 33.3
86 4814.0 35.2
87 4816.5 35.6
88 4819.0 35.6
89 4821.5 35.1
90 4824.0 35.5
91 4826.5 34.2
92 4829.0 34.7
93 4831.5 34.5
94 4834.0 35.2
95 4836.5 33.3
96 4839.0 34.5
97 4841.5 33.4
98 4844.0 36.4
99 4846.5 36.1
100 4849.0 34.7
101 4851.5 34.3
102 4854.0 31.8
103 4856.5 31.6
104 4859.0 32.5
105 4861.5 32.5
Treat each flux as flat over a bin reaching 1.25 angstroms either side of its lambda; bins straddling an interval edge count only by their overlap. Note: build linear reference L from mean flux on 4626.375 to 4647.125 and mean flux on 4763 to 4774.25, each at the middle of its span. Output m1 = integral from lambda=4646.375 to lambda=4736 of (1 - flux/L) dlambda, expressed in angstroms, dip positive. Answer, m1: 1.8 angstroms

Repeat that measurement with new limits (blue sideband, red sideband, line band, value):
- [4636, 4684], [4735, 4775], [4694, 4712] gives 0.6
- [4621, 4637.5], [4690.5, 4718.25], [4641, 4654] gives 0.7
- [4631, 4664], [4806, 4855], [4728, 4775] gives -0.6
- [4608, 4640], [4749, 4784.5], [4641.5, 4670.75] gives 1.9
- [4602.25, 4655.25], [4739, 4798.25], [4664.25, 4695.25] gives 1.3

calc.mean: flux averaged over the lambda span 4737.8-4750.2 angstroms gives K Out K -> 35.9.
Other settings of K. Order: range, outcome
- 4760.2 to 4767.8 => 33.4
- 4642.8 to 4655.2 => 32.6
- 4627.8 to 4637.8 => 34.8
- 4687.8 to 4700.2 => 32.8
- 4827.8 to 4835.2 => 34.8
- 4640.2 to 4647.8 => 32.2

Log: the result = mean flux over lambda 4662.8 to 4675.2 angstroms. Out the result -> 32.1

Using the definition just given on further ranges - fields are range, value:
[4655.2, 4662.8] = 33.3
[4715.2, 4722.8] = 33.1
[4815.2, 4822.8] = 35.4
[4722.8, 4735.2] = 32.4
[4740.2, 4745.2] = 36.3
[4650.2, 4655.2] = 33.4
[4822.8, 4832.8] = 34.7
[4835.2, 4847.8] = 34.7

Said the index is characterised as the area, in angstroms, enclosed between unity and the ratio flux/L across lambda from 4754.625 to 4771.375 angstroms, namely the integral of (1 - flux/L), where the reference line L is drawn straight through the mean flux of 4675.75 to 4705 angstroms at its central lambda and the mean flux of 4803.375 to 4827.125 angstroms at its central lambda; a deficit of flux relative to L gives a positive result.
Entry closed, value -0.4 angstroms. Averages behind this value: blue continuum 32.7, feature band 34.9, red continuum 34.9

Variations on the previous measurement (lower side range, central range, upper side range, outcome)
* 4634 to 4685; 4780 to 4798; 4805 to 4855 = -0.42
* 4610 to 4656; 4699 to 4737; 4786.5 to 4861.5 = 1.90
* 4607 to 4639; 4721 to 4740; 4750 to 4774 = 0.78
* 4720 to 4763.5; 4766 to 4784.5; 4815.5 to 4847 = 0.47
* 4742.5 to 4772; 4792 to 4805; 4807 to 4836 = -0.51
